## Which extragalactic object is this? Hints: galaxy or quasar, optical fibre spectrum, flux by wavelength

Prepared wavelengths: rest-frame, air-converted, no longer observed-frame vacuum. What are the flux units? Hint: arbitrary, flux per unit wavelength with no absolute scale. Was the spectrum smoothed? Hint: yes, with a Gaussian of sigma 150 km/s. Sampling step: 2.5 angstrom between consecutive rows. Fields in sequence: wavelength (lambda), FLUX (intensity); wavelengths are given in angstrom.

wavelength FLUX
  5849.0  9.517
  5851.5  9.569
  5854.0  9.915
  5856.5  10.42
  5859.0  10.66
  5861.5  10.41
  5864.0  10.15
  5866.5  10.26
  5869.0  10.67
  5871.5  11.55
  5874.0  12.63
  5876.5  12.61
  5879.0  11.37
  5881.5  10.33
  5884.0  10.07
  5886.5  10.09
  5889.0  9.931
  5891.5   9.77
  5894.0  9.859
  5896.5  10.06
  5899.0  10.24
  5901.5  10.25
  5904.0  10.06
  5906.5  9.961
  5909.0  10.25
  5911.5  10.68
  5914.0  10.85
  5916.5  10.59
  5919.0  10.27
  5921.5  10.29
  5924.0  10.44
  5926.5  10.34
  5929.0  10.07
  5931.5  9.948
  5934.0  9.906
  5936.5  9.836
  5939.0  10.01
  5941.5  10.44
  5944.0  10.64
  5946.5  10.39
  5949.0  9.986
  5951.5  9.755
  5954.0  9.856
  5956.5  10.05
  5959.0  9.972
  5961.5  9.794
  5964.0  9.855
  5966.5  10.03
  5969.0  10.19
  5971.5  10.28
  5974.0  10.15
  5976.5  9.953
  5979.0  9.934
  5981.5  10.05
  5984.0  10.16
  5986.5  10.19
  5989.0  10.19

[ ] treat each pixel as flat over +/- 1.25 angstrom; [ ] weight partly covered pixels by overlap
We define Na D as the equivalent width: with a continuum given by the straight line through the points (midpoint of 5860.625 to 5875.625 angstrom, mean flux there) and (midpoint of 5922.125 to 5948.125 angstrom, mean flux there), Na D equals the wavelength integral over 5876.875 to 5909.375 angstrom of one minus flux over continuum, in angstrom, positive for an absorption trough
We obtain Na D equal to 1.4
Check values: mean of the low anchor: 11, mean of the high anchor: 10.2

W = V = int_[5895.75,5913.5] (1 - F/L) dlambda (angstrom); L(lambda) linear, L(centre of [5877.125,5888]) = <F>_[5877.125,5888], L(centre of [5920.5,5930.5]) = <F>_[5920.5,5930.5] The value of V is 0.3 angstrom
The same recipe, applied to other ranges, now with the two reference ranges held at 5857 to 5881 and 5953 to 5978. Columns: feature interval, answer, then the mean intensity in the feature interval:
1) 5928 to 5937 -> 0.38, 9.95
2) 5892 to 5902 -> 0.66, 10.1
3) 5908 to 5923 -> 0.12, 10.5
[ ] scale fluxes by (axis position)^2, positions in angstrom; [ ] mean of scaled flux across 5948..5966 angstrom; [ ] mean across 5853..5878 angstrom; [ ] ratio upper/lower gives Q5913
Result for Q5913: 0.93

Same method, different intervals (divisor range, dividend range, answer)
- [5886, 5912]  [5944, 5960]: 1.01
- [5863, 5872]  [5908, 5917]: 1.02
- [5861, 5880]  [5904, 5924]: 0.94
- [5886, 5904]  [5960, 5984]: 1.03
